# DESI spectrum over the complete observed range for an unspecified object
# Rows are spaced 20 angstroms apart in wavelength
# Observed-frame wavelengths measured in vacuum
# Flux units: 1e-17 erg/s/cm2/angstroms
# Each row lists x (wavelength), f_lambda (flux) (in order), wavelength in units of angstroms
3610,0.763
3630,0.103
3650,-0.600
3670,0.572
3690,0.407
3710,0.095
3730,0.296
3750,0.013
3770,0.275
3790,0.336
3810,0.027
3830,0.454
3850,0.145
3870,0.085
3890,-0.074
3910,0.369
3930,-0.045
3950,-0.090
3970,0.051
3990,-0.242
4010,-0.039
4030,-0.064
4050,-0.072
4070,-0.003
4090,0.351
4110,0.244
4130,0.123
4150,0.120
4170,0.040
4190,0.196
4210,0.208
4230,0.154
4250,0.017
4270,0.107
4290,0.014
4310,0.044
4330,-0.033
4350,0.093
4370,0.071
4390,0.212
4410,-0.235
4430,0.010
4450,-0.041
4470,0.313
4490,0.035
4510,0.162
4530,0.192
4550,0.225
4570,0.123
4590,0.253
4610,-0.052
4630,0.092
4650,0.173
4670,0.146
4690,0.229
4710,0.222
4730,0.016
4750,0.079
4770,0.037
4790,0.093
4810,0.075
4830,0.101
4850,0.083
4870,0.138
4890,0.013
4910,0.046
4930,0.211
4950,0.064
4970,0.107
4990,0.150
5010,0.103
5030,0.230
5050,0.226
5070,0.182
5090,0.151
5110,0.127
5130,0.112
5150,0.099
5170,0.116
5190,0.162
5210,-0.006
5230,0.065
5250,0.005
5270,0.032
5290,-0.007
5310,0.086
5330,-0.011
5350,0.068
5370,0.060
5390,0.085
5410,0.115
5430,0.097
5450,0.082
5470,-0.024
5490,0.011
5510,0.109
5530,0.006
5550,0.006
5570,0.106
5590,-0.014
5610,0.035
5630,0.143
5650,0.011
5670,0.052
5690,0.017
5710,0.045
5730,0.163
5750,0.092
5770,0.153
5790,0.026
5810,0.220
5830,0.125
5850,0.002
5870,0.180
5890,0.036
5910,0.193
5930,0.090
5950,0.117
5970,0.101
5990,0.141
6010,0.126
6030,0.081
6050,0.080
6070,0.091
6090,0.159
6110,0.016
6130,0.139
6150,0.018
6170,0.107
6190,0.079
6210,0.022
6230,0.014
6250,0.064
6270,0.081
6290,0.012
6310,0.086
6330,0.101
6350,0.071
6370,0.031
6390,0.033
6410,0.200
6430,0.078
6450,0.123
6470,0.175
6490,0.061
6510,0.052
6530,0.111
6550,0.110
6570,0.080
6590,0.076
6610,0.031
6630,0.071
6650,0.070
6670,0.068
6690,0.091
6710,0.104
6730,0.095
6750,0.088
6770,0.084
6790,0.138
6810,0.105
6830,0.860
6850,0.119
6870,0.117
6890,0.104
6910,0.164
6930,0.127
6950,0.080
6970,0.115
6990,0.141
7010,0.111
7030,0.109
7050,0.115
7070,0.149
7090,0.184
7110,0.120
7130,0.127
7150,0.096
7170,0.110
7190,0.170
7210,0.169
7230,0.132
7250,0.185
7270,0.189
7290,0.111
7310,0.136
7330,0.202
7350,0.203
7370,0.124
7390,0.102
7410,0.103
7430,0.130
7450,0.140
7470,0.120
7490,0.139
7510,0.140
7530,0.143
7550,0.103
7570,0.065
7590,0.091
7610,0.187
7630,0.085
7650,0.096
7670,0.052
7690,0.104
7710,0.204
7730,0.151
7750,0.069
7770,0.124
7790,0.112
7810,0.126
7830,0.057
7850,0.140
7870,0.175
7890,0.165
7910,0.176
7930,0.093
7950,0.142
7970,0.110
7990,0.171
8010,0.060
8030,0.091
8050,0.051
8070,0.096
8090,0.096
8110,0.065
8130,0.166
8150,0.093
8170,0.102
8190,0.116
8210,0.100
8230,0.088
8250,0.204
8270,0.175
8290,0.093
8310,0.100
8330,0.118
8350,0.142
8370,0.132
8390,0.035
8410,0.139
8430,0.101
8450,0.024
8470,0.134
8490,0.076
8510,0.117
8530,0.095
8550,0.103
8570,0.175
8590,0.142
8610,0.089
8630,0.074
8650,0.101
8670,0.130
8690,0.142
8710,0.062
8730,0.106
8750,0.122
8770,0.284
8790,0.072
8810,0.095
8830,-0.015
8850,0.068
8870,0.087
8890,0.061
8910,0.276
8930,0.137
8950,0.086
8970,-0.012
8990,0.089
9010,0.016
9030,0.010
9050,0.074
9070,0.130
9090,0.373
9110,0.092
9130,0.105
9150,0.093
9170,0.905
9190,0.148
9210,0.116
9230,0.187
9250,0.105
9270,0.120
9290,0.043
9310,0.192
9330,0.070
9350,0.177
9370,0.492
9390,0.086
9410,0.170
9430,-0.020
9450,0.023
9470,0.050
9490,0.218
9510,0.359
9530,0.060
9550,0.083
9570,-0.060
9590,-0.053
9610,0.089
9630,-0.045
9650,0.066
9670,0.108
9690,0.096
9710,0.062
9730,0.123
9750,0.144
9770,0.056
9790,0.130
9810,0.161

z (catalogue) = 0.83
